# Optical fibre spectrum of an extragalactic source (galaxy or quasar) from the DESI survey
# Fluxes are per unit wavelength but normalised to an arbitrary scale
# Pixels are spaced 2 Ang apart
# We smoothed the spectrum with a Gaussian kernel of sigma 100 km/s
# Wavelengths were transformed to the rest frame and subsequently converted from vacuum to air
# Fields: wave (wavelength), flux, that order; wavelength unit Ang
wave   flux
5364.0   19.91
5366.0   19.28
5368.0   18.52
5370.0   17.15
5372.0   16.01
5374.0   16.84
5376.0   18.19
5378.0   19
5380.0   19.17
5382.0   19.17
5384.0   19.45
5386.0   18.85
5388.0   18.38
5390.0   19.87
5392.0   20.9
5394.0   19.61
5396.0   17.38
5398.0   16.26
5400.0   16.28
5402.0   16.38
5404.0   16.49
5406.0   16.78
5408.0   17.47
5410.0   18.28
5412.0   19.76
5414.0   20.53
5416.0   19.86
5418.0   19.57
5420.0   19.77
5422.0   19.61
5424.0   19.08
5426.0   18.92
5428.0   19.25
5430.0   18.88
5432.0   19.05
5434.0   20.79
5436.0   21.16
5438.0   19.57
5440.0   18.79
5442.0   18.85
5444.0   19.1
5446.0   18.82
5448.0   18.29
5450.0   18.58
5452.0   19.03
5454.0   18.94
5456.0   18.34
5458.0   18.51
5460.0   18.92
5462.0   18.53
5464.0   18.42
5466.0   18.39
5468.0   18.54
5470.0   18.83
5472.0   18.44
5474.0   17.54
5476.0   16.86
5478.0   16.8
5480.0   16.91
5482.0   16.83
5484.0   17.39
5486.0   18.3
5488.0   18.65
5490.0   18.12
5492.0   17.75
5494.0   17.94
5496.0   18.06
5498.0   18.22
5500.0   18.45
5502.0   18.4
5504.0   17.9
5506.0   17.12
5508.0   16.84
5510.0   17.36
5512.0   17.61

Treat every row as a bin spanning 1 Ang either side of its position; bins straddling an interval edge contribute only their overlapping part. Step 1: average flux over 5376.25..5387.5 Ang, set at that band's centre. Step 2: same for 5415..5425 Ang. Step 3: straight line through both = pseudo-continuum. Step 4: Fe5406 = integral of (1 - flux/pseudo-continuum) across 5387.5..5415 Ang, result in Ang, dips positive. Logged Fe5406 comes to 1.6 Ang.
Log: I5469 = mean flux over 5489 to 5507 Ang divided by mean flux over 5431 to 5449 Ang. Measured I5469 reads 0.9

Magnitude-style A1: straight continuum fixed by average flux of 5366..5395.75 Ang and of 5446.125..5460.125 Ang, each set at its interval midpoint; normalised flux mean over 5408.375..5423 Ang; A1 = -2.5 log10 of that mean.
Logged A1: -0.050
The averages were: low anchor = 18.6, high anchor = 18.7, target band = 19.5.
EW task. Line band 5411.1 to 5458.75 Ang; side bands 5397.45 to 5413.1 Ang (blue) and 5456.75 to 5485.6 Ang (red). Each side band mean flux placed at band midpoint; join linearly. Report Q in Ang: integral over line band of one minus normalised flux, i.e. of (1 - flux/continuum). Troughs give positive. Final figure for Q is -4.7 Ang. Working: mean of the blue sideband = 17.3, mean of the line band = 19.3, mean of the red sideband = 17.9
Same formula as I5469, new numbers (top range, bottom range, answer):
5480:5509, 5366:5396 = 0.96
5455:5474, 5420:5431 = 0.96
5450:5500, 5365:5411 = 1.00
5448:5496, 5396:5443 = 0.97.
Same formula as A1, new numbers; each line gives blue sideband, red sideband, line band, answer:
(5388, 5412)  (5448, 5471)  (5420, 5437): -0.08 mag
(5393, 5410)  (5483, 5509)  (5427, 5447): -0.12 mag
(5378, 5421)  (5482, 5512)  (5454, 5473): -0.03 mag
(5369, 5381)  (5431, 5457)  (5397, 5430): 0.01 mag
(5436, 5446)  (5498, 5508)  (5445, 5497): 0.03 mag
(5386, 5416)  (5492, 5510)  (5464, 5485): 0.02 mag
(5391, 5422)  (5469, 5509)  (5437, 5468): -0.04 mag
